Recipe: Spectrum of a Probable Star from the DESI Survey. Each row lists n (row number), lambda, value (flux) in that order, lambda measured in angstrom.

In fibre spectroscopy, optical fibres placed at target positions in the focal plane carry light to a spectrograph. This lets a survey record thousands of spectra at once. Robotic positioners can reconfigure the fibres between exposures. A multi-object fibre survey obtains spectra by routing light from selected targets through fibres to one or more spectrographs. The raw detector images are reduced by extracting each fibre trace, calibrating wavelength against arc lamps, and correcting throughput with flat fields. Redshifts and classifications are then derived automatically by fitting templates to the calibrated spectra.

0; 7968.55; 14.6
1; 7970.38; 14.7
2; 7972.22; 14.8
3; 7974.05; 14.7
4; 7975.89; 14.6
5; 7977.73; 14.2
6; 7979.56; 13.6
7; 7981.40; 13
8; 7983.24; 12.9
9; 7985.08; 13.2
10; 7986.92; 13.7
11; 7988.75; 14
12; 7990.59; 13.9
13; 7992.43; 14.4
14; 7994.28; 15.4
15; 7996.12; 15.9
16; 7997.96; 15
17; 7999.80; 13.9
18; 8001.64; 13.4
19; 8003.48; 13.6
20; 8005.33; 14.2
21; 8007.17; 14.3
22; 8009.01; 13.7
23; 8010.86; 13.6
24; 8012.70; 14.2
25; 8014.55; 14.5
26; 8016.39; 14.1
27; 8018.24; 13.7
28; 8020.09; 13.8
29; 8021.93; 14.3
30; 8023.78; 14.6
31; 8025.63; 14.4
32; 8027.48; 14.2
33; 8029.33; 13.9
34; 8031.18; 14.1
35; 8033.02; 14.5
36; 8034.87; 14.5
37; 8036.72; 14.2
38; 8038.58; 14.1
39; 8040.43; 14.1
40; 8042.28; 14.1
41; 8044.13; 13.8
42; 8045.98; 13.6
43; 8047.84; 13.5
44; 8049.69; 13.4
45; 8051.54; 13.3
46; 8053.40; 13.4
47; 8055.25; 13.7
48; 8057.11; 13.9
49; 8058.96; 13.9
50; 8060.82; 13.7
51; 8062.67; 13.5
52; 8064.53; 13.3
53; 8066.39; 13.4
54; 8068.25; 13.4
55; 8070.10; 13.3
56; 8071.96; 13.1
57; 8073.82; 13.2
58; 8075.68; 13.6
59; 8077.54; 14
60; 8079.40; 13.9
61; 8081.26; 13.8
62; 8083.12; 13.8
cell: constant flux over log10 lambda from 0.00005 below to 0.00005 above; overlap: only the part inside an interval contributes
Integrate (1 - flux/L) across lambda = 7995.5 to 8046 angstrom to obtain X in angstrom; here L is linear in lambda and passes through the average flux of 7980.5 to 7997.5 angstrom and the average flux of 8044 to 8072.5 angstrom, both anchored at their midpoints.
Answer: -1.2 angstrom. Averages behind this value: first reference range 14.1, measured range 14.2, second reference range 13.5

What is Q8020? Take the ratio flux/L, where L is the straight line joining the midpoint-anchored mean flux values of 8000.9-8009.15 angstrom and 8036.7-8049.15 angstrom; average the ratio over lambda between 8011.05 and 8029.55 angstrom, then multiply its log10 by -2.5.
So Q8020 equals -0.022 mag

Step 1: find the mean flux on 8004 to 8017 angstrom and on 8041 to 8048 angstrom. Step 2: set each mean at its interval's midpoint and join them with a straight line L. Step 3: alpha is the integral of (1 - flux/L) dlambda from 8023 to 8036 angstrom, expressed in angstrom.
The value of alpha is -0.4 angstrom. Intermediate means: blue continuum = 14.1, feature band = 14.3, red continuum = 13.8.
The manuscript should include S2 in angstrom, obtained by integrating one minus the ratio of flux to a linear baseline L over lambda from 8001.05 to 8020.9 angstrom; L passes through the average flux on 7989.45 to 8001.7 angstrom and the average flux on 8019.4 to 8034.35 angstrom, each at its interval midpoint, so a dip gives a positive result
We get 0.7 angstrom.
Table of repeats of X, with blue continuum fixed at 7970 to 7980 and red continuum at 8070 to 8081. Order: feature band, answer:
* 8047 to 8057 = 0.2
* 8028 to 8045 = -0.3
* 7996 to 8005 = 0.0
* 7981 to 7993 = 0.6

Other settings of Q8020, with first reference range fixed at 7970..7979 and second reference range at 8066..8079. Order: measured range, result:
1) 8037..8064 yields 0.00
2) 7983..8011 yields 0.01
